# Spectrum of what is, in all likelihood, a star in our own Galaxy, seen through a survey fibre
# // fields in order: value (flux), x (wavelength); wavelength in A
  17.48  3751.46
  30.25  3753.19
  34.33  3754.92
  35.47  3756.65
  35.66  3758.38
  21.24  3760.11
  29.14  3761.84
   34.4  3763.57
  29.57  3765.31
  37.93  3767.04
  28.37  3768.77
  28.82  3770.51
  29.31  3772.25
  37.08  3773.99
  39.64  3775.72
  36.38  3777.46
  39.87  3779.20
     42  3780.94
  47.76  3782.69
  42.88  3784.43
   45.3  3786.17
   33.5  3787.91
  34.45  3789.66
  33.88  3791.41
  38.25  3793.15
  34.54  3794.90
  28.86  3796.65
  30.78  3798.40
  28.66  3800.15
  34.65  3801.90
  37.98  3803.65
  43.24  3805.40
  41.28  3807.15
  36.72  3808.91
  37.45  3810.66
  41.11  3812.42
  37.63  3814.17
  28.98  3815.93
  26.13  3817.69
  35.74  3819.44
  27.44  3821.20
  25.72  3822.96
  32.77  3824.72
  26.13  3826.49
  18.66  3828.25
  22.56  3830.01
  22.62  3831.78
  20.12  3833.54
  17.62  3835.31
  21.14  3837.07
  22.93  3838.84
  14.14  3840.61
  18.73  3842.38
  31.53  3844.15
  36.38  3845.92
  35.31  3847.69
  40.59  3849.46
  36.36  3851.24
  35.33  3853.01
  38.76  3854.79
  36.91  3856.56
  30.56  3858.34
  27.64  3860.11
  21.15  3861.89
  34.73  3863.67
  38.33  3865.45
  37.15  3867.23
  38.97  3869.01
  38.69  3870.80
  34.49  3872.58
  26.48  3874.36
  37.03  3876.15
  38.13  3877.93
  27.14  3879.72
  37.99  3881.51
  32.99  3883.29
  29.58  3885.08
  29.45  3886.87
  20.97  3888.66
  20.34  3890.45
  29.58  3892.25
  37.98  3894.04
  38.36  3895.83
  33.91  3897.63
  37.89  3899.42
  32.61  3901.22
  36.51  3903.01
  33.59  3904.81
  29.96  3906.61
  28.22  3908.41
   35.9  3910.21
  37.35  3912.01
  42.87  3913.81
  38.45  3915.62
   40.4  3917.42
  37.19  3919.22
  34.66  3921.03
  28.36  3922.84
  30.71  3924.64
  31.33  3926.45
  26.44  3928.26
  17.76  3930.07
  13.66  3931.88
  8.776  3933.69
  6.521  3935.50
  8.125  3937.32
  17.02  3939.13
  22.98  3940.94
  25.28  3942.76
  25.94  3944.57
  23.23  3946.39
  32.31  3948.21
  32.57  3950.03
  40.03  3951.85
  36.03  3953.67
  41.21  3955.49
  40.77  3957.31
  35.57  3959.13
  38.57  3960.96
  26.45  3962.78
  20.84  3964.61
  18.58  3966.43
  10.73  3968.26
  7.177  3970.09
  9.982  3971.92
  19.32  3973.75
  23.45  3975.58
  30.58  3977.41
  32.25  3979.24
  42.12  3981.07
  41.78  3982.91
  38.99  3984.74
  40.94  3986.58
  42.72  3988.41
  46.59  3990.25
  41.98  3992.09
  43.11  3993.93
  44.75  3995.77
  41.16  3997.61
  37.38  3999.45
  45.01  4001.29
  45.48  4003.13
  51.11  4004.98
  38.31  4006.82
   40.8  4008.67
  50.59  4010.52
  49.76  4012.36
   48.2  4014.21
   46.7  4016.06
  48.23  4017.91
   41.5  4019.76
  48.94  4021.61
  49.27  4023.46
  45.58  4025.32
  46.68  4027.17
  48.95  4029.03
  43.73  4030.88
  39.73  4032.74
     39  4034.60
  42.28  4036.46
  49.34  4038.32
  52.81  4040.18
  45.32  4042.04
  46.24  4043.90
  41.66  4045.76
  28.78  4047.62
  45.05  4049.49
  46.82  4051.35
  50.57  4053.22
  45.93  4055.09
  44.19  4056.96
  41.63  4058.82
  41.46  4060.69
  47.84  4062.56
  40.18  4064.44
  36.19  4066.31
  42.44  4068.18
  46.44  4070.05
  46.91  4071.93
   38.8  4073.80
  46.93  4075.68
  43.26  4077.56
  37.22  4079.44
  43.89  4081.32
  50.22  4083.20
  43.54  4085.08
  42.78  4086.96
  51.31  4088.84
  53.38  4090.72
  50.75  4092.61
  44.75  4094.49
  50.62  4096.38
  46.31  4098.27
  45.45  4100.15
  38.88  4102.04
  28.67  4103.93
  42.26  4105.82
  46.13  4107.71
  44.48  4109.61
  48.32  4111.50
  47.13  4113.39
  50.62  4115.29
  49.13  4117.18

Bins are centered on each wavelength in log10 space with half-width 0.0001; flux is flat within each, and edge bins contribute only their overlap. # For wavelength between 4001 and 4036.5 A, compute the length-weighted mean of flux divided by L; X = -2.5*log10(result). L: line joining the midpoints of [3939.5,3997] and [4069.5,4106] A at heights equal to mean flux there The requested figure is -0.23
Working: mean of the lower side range 31.4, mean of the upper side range 44.6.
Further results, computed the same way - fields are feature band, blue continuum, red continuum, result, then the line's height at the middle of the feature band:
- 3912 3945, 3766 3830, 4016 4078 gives 0.470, 39.7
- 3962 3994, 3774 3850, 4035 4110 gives 0.331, 39.9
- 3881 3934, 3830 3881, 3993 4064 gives 0.113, 34.9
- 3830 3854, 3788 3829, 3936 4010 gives 0.217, 33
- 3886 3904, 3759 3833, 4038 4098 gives 0.185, 37.6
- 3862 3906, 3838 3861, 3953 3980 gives -0.123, 29.7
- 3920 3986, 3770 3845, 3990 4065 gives 0.471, 40.4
